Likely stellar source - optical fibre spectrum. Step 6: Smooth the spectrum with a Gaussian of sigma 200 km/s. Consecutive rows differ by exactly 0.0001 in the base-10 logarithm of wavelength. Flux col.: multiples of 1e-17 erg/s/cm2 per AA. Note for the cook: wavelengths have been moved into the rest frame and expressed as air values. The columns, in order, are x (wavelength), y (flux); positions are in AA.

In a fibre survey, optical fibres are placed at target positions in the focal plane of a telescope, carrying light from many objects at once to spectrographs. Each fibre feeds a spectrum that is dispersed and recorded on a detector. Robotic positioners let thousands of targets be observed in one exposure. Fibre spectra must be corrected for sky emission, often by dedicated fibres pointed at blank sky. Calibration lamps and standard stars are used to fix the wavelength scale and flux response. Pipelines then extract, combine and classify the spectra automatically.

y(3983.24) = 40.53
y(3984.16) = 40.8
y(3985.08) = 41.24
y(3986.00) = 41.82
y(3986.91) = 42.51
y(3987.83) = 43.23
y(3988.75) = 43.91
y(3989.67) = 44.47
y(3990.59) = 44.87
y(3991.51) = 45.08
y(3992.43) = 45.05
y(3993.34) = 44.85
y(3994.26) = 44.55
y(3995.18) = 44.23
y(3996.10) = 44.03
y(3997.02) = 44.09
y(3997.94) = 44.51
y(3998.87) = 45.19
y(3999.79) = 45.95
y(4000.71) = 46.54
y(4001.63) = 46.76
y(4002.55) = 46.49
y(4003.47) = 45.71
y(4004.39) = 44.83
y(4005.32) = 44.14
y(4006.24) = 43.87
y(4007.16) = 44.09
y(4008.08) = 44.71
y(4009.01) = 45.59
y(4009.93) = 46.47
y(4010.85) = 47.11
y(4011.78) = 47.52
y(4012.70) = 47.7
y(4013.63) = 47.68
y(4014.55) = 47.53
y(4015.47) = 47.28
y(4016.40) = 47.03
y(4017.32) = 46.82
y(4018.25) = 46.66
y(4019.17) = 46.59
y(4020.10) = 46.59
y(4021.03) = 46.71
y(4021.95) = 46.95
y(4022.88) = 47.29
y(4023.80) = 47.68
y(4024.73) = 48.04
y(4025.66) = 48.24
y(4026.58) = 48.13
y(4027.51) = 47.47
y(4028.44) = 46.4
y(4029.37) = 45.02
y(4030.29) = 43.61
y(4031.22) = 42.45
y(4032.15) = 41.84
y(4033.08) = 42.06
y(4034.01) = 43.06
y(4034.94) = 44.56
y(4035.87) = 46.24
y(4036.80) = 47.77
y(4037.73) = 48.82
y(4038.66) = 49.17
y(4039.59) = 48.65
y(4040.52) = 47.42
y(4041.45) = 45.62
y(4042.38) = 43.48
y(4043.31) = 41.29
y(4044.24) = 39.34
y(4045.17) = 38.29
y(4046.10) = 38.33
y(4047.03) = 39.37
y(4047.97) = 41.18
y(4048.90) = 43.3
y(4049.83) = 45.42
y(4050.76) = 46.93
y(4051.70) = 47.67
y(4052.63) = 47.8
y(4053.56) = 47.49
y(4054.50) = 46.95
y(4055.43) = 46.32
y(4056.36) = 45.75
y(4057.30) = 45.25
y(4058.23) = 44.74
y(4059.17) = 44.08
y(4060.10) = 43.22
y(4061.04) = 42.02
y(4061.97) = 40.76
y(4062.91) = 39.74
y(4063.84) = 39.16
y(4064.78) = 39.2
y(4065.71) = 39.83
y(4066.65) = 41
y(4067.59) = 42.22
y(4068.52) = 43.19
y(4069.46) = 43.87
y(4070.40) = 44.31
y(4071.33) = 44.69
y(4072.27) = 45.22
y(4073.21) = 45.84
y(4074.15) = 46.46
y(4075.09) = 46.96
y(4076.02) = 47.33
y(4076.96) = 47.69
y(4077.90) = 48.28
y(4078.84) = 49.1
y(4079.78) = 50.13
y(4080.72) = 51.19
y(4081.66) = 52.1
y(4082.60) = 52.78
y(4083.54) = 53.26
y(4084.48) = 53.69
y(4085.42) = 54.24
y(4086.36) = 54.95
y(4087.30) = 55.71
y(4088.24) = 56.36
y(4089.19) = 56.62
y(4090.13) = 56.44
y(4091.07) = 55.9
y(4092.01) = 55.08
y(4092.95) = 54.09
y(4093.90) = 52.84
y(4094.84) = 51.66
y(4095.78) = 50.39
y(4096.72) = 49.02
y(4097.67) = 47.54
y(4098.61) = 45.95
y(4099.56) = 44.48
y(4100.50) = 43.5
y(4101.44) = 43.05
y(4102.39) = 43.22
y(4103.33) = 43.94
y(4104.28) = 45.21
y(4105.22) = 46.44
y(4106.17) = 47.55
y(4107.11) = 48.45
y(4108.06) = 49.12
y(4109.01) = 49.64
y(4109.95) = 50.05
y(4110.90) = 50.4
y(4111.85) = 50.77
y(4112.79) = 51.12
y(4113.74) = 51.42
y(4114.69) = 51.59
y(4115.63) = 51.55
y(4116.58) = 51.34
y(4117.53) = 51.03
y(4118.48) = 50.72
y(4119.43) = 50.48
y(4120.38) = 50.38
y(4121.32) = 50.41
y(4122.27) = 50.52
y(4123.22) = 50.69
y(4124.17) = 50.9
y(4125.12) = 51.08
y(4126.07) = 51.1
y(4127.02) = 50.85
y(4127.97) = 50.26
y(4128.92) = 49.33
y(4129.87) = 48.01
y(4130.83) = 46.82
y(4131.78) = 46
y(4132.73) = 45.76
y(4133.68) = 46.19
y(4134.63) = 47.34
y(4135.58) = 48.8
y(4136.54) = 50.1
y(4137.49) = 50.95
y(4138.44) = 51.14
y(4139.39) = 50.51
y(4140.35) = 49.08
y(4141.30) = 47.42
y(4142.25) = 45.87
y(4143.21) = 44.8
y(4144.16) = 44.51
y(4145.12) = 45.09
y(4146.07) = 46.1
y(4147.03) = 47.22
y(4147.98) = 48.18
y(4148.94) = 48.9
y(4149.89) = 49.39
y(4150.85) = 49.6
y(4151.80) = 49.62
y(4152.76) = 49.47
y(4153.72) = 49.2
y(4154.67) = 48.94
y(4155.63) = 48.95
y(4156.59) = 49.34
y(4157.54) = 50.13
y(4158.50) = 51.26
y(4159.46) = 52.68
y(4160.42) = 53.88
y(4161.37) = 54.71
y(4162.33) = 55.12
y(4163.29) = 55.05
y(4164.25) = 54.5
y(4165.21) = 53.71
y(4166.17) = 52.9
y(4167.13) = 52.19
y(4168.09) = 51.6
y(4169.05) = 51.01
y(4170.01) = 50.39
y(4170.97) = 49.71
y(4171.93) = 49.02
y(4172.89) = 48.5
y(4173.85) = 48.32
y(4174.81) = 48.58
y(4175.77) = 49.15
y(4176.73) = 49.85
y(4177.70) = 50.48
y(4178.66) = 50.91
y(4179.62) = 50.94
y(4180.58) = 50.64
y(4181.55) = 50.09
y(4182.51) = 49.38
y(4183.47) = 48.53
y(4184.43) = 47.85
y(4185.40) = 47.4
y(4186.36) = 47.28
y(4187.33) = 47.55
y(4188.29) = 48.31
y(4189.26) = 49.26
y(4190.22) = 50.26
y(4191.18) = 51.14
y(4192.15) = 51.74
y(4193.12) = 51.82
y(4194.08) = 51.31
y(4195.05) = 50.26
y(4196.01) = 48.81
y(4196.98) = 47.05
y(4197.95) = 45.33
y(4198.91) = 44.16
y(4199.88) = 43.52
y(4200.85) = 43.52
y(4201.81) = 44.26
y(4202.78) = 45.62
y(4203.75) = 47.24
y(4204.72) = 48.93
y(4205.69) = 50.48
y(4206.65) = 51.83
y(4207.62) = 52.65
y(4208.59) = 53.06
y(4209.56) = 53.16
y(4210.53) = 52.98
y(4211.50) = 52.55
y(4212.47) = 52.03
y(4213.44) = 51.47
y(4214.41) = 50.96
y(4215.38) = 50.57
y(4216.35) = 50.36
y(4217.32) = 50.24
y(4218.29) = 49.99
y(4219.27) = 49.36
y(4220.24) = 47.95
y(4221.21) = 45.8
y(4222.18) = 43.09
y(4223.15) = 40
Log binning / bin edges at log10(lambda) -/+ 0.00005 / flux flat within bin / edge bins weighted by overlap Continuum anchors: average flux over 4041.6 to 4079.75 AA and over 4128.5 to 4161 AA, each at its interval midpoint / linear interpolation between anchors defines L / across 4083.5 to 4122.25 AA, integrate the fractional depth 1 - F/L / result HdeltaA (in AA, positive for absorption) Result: -3.5 AA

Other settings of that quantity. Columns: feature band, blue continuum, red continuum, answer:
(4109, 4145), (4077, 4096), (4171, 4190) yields 1.4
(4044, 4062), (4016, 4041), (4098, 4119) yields 1.2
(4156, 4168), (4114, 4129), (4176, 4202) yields -0.8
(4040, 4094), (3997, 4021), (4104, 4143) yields 1.2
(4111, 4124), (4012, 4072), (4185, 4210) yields -1.2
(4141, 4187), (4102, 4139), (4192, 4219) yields -0.4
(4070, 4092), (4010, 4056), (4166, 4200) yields -1.9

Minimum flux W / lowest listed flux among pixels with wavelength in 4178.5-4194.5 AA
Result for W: 47.28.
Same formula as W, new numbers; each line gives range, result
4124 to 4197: 44.51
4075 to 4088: 46.96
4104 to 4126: 45.21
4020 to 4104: 38.29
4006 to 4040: 41.84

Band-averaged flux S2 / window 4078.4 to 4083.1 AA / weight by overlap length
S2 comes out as 51.1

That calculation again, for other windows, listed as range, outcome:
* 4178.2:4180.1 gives 51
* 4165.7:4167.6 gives 52.5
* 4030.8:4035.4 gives 42.7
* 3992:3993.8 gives 45.2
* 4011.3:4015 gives 47.6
